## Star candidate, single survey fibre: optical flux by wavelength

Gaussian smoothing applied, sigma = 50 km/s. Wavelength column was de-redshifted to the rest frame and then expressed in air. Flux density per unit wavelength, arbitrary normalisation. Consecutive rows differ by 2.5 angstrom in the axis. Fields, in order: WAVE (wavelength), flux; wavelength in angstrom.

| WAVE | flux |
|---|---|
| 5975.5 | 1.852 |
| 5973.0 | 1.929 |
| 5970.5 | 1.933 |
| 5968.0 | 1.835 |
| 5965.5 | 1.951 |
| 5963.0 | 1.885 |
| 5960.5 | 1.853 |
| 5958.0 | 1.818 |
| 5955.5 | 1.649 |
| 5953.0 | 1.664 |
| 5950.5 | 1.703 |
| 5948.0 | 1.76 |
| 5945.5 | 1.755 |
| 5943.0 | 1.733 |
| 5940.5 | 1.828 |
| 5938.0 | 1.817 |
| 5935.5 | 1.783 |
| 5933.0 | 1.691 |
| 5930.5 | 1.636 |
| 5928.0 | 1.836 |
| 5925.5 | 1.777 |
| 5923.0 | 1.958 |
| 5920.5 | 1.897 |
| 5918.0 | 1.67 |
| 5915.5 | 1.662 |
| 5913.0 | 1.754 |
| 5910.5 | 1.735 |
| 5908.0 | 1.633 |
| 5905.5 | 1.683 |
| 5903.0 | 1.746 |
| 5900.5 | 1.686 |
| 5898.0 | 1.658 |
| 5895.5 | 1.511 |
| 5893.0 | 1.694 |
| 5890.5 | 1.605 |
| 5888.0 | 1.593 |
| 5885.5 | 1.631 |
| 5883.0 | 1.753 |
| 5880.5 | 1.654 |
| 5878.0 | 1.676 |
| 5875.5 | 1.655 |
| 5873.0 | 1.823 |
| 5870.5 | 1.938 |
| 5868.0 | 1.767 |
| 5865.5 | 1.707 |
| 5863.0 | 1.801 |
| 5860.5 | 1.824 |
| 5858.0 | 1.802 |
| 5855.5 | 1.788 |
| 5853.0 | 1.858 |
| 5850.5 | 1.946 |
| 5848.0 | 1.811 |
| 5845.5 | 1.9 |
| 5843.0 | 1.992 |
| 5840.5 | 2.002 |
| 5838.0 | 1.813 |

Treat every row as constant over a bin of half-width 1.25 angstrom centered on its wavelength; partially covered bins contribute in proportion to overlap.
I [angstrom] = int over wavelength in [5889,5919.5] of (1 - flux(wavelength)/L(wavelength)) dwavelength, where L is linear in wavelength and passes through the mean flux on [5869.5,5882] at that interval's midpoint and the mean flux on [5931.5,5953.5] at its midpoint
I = 1.3 angstrom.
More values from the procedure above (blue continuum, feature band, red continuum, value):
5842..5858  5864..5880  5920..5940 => 0.8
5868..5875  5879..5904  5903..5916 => 1.6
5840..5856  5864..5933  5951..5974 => 5.6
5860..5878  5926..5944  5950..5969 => 0.3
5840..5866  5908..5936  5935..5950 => 0.6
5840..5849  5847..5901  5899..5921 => 2.7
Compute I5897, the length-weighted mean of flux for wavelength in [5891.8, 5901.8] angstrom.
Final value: 1.64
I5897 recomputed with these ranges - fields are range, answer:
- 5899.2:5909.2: 1.69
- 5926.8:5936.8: 1.74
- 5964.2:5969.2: 1.89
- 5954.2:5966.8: 1.83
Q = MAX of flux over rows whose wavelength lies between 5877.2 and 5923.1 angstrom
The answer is 1.958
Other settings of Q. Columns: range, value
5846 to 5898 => 1.946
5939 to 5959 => 1.828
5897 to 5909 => 1.746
